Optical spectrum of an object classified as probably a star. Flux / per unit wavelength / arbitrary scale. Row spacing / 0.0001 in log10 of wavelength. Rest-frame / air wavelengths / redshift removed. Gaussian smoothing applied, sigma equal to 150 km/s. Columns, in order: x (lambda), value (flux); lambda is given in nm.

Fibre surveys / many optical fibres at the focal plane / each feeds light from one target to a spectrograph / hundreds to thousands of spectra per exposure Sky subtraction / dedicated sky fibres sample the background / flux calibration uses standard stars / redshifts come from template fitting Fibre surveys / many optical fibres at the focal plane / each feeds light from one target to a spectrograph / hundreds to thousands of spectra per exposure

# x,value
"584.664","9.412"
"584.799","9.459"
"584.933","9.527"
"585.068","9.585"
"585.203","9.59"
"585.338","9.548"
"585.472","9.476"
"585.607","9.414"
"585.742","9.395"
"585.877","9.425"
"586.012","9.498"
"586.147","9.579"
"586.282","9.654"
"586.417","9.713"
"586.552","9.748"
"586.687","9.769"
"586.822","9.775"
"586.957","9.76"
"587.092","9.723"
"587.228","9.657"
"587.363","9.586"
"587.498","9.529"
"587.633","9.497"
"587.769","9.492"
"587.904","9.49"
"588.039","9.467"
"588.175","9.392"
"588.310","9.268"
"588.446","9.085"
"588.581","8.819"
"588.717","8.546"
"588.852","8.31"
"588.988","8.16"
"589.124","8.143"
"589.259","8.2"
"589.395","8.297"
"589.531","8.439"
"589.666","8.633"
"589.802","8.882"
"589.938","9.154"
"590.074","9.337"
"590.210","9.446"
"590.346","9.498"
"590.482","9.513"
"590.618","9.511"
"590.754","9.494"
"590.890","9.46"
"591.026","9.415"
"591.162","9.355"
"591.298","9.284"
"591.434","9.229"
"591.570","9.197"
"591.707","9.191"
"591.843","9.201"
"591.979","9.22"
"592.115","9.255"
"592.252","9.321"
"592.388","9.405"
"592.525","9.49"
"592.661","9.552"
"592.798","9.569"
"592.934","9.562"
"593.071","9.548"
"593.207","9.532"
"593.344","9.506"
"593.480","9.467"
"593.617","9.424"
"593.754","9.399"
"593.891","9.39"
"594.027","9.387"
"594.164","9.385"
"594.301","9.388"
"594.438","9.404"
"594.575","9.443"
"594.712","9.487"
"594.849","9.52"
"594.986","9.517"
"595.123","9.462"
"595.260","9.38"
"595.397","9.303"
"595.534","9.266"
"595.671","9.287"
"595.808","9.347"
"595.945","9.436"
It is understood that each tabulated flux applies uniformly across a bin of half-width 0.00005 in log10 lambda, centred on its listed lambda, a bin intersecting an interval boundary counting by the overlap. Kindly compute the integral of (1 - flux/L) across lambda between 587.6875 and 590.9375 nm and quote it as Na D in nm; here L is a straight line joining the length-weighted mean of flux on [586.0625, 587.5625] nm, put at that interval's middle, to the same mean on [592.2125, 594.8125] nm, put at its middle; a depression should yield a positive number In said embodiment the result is 0.20 nm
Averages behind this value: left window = 9.68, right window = 9.46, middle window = 9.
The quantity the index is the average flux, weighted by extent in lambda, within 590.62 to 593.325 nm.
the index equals 9.39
